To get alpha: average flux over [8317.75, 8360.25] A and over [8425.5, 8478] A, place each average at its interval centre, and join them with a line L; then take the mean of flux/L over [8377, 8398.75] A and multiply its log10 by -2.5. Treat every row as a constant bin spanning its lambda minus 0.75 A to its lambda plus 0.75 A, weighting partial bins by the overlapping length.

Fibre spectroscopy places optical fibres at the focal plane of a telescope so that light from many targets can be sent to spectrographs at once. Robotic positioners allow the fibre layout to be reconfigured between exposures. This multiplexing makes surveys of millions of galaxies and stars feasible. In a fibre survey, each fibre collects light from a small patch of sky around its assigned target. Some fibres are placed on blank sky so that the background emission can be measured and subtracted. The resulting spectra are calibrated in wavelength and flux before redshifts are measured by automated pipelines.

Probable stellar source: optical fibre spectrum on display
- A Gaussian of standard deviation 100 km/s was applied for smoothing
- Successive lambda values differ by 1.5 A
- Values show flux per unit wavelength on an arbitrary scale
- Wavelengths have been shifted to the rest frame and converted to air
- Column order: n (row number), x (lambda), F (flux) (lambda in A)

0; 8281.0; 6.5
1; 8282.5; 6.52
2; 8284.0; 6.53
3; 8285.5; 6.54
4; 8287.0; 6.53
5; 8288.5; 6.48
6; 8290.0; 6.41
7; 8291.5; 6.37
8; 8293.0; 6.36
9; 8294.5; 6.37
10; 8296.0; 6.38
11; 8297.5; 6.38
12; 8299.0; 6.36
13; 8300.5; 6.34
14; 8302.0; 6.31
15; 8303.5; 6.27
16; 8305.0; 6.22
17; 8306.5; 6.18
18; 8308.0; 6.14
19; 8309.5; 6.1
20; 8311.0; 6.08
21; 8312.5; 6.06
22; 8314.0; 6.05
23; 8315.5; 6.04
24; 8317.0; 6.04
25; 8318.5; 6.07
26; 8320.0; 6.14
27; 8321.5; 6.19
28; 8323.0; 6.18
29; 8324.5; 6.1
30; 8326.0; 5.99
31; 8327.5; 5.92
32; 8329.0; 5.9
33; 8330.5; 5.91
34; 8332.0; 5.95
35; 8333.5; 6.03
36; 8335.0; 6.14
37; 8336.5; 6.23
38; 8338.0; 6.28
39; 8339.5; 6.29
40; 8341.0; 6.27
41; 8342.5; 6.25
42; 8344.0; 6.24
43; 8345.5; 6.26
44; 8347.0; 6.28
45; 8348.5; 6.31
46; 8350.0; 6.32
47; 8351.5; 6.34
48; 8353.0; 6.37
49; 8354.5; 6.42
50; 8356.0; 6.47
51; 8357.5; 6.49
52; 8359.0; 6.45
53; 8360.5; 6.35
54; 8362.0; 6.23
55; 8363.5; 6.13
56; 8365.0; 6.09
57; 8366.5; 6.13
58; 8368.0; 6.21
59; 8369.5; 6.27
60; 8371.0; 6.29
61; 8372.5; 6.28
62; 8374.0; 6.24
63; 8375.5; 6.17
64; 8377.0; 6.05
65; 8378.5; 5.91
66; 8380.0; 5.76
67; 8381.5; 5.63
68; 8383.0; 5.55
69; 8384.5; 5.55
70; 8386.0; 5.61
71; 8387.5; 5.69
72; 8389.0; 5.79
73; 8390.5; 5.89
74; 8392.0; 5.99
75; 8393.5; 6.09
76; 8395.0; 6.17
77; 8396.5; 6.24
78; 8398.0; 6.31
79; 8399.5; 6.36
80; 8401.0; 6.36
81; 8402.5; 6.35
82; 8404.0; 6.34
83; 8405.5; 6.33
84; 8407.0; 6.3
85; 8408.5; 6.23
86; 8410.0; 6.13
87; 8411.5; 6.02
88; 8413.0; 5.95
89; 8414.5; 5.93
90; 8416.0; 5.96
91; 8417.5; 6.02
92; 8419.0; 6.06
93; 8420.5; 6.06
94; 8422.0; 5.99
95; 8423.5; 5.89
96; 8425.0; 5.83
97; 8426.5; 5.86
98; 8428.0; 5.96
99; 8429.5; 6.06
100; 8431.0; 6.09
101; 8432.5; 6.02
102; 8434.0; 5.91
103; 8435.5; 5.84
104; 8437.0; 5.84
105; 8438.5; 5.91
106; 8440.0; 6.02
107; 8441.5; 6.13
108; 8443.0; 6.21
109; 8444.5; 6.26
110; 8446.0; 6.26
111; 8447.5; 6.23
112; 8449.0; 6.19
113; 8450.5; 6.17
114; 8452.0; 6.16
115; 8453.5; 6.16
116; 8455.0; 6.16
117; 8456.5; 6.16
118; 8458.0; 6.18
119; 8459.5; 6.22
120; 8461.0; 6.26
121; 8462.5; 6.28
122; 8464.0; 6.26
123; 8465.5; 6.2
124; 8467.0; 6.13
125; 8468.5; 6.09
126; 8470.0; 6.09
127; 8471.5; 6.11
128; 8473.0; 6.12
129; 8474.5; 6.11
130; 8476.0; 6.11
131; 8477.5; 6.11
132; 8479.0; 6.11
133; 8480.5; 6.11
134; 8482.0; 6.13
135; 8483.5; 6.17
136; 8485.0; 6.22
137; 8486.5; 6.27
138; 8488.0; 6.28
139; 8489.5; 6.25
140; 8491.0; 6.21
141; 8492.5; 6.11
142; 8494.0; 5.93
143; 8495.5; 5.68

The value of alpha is 0.05 mag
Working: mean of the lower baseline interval 6.21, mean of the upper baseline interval 6.11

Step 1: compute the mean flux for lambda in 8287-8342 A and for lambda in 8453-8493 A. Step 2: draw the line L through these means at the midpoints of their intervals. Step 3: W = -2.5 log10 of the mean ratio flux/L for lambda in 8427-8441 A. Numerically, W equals 0.04 mag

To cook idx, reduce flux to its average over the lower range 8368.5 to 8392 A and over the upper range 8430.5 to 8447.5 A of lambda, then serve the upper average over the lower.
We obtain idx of 1.02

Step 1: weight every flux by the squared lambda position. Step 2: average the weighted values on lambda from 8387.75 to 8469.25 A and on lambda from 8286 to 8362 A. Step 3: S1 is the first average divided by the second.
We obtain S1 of 1.00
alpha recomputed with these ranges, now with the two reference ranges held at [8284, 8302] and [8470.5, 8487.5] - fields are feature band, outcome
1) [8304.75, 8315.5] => 0.048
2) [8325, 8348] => 0.038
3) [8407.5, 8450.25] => 0.032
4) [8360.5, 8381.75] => 0.032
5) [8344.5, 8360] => -0.007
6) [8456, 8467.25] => -0.008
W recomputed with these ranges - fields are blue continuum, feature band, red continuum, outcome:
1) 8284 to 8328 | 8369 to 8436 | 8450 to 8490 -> 0.03 mag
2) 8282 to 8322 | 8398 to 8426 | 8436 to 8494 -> 0.01 mag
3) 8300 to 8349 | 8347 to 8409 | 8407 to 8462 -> -0.01 mag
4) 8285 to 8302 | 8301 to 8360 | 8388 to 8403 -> 0.02 mag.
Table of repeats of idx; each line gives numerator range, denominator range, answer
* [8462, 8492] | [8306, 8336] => 1.02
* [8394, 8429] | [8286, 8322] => 0.98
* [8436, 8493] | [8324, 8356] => 0.99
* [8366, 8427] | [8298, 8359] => 0.98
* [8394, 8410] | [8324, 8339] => 1.04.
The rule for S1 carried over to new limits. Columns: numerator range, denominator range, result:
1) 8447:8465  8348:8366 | 1.00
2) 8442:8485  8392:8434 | 1.02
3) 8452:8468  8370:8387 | 1.07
